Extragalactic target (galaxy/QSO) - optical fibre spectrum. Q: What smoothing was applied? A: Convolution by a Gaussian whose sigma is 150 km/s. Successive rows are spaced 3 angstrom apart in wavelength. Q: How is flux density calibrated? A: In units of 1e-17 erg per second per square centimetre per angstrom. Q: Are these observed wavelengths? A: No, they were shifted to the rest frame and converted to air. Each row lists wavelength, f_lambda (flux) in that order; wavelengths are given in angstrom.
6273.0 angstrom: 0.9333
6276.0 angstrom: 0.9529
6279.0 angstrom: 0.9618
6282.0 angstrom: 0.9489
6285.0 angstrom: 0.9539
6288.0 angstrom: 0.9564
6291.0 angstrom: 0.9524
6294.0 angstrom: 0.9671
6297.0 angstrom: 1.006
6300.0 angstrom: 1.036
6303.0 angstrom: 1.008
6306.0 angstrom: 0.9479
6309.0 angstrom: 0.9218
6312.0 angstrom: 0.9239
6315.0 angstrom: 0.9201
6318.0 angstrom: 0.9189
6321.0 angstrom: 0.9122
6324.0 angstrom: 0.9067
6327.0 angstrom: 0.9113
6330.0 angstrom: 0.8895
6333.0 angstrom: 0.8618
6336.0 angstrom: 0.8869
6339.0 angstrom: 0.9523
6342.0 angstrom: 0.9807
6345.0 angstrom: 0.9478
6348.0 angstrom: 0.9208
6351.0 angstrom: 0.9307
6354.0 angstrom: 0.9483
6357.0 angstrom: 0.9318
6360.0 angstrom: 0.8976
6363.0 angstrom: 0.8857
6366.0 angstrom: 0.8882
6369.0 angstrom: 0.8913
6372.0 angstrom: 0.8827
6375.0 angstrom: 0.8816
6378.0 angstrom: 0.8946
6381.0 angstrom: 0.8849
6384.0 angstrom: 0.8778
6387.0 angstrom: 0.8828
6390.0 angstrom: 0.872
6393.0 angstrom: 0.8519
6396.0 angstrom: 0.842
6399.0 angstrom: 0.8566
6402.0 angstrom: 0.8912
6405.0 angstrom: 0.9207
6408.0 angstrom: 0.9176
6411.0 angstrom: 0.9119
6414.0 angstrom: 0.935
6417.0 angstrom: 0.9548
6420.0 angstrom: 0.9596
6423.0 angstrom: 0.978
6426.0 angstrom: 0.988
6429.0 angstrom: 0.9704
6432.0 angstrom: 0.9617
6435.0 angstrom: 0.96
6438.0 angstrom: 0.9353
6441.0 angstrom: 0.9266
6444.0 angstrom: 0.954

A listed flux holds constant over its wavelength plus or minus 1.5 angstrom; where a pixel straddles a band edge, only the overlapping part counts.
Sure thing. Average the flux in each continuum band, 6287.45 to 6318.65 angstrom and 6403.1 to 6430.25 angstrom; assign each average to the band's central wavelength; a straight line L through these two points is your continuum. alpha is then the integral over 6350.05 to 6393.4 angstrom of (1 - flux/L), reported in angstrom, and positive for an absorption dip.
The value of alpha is 2.7 angstrom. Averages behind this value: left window 0.961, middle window 0.894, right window 0.947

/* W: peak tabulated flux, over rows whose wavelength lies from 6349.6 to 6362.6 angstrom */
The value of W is 0.9483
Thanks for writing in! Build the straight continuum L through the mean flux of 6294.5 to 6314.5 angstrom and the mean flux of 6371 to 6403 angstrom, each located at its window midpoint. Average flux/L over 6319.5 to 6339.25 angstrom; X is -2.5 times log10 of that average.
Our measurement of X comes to 0.05 mag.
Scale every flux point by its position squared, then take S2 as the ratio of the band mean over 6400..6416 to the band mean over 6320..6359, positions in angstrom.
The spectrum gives 1.01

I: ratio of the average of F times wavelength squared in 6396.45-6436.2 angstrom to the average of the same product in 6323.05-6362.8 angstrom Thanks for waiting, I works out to 1.0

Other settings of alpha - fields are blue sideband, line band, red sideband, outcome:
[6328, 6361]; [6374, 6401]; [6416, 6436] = 2.13 angstrom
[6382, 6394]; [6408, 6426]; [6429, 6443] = -0.59 angstrom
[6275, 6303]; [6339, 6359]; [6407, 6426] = 0.37 angstrom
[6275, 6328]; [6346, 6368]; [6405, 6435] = 0.84 angstrom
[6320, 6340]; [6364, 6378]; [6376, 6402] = -0.10 angstrom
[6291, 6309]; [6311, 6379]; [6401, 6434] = 4.03 angstrom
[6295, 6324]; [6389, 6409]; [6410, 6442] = 1.58 angstrom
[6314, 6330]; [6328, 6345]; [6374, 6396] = -0.27 angstrom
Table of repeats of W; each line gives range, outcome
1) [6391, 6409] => 0.9207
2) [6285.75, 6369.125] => 1.036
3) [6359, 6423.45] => 0.978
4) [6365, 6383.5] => 0.8946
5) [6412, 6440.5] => 0.988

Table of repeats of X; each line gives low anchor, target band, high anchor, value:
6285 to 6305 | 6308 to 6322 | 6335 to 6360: 0.05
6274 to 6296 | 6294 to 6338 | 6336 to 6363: 0.01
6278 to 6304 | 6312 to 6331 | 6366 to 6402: 0.04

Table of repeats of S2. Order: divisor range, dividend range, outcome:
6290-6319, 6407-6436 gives 1.03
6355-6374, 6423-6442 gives 1.09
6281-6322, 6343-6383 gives 0.97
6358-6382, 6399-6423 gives 1.05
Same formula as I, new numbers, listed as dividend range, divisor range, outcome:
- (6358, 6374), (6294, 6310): 0.92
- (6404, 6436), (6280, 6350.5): 1.05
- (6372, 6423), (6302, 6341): 1.00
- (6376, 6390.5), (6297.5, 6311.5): 0.93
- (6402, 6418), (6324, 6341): 1.05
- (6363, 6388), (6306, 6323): 0.98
